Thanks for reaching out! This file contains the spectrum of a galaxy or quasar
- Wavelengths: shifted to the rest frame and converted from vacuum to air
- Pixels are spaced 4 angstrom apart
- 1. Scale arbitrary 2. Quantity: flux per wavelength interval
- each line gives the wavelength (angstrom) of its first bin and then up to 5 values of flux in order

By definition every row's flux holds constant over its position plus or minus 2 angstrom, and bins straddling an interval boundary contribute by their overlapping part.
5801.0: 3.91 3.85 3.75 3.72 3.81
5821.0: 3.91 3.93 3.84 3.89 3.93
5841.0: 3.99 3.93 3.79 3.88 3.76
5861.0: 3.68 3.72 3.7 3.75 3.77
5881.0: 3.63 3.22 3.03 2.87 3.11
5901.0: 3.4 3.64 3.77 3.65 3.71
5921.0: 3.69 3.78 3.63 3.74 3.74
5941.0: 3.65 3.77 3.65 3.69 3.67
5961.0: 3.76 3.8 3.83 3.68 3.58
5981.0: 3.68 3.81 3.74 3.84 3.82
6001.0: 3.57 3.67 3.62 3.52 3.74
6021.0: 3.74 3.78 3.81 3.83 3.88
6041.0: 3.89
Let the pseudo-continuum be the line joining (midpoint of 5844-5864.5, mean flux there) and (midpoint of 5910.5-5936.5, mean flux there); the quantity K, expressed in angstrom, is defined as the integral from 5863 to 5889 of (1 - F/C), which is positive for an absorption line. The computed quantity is 1.25 angstrom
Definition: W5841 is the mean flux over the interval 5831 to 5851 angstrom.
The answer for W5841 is 3.91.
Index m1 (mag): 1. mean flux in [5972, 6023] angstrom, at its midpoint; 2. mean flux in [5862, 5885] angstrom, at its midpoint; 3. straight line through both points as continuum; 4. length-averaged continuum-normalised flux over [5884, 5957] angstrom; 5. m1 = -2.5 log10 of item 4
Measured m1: 0.039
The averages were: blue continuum 3.67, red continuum 3.69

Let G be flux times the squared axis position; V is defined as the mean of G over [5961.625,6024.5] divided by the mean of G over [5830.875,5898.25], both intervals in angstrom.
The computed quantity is 1.1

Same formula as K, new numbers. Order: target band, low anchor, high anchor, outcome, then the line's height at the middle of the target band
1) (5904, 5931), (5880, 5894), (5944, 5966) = -2.2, 3.42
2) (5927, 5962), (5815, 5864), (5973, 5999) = 0.7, 3.77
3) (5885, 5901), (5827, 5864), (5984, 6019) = 3.0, 3.8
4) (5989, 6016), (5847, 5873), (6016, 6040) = 0.8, 3.8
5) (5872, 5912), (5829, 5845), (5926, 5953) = 4.1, 3.8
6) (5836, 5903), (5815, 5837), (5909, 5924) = 3.6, 3.79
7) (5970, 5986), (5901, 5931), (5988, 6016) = 0.0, 3.68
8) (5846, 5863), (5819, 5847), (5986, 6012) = 0.5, 3.89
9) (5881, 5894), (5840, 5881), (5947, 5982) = 2.1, 3.76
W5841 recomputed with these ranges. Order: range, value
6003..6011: 3.65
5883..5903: 3.13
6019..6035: 3.79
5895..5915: 3.51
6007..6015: 3.57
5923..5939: 3.72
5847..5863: 3.78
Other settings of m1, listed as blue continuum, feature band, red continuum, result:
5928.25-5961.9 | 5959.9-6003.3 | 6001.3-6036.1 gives -0.01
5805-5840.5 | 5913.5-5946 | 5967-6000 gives 0.02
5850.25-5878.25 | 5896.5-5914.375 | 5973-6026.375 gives 0.06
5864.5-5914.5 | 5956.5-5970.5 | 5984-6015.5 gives -0.04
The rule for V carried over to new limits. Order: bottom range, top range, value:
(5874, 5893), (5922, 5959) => 1.12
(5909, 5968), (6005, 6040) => 1.04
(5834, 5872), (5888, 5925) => 0.92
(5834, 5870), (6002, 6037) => 1.03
